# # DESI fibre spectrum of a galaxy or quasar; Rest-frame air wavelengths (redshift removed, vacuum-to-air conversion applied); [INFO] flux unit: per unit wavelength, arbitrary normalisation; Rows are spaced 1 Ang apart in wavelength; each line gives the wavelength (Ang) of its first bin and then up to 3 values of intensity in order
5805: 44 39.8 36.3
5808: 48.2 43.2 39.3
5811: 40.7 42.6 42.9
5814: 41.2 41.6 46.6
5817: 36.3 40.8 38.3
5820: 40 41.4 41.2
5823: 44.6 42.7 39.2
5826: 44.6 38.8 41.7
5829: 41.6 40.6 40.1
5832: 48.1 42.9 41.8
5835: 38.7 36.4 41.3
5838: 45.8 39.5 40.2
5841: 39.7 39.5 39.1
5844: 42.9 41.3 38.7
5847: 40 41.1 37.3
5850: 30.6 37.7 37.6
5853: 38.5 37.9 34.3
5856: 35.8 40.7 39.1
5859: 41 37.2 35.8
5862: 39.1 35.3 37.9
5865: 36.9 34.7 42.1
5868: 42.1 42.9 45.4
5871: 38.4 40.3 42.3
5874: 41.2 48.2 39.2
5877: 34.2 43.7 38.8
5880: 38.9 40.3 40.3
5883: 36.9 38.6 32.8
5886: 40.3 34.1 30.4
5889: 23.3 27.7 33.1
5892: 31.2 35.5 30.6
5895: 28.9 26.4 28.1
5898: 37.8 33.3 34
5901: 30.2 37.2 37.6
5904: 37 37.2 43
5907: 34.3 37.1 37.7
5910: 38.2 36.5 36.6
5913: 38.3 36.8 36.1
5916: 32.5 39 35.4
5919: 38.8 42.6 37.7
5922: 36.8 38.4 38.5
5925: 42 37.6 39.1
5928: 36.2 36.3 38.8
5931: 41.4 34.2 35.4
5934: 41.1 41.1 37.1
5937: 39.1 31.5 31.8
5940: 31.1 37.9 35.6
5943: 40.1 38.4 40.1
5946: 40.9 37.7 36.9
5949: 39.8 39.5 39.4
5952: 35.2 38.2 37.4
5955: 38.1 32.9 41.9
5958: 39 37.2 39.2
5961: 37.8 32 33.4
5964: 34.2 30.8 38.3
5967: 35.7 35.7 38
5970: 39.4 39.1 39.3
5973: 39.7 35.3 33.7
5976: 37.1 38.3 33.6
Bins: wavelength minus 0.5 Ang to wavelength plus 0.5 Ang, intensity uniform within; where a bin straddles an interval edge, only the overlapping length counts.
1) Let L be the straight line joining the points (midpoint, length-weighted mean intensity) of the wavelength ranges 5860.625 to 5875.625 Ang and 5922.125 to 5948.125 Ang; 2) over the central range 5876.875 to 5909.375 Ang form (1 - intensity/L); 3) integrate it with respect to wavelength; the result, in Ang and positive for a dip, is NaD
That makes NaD 3.6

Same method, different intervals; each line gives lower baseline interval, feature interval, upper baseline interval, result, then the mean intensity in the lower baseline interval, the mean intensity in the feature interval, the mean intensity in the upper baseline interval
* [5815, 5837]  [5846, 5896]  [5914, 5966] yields 3.1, 41.3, 37.3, 37.3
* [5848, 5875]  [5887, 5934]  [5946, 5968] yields 2.8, 38.8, 35.6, 37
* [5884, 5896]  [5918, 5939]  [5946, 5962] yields -1.5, 31.7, 38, 37.9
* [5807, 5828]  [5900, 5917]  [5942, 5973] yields 1.0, 41.6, 36.6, 37.5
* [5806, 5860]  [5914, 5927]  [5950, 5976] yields 0.0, 40.4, 38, 36.9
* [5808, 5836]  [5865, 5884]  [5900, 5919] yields -0.9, 41.6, 40.4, 36.7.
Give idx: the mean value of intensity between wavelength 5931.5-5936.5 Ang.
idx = 37.8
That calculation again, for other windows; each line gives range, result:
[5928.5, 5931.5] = 38.8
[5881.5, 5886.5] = 37.8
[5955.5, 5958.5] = 37.9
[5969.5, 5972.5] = 39.3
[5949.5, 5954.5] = 37.9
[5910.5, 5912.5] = 36.5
